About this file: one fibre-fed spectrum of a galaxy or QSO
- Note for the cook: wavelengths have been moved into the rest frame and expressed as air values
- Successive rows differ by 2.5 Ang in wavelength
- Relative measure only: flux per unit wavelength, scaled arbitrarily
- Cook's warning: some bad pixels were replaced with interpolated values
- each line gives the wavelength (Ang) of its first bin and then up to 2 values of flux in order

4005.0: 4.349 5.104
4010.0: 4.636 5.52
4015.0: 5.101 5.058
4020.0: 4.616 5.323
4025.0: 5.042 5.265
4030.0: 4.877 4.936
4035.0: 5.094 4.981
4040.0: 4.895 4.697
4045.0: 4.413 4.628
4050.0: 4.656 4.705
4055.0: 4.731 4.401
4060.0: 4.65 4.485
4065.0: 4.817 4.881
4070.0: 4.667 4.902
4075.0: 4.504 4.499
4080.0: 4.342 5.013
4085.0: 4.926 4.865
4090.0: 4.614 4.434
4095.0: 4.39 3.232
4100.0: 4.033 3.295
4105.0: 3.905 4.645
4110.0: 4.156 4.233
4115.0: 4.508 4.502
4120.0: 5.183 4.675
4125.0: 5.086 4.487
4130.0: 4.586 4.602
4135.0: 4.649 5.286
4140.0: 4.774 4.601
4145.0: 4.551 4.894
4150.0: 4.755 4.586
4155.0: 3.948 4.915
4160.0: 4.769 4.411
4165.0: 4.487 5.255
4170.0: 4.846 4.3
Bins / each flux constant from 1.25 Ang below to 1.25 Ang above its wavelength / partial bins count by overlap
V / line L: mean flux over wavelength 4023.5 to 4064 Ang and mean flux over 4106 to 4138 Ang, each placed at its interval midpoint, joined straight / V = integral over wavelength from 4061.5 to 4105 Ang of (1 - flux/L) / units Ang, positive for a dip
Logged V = 2.4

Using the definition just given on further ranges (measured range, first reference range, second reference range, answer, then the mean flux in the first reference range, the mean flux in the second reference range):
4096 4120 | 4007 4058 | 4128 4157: 3.1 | 4.89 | 4.66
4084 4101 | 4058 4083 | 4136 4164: 1.1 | 4.66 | 4.68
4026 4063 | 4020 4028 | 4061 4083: 1.2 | 5.11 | 4.67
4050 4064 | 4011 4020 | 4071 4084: 0.6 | 5.13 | 4.66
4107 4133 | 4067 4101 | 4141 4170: -0.1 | 4.52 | 4.66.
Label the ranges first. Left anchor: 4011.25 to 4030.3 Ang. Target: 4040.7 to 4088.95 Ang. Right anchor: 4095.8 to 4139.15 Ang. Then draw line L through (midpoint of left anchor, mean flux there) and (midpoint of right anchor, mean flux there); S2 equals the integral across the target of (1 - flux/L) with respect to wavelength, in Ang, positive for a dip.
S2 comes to 1.2 Ang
